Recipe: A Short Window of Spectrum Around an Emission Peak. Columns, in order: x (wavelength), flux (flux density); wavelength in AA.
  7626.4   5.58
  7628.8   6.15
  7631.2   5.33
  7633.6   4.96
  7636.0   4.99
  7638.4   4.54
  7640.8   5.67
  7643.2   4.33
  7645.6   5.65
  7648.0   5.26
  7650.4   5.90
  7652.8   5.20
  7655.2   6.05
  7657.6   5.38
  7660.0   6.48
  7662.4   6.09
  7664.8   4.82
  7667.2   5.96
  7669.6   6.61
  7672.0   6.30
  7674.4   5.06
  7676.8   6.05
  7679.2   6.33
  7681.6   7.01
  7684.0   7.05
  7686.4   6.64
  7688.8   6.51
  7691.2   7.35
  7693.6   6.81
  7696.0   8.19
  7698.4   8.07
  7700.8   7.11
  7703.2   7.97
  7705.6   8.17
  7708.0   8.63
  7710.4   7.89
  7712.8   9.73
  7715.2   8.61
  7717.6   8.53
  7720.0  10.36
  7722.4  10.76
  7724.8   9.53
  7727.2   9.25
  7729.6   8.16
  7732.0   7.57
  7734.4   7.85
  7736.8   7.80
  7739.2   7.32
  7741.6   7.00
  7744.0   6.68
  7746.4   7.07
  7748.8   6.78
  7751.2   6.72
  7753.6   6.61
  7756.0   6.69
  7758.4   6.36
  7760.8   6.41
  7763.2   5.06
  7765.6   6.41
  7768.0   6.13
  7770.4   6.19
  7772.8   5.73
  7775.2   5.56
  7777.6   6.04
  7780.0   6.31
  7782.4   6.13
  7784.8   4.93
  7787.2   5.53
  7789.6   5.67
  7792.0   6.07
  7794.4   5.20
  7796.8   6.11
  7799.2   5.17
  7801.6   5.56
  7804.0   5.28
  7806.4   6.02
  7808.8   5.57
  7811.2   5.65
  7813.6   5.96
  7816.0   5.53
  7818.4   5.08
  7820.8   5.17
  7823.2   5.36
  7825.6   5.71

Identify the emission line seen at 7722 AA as H-beta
